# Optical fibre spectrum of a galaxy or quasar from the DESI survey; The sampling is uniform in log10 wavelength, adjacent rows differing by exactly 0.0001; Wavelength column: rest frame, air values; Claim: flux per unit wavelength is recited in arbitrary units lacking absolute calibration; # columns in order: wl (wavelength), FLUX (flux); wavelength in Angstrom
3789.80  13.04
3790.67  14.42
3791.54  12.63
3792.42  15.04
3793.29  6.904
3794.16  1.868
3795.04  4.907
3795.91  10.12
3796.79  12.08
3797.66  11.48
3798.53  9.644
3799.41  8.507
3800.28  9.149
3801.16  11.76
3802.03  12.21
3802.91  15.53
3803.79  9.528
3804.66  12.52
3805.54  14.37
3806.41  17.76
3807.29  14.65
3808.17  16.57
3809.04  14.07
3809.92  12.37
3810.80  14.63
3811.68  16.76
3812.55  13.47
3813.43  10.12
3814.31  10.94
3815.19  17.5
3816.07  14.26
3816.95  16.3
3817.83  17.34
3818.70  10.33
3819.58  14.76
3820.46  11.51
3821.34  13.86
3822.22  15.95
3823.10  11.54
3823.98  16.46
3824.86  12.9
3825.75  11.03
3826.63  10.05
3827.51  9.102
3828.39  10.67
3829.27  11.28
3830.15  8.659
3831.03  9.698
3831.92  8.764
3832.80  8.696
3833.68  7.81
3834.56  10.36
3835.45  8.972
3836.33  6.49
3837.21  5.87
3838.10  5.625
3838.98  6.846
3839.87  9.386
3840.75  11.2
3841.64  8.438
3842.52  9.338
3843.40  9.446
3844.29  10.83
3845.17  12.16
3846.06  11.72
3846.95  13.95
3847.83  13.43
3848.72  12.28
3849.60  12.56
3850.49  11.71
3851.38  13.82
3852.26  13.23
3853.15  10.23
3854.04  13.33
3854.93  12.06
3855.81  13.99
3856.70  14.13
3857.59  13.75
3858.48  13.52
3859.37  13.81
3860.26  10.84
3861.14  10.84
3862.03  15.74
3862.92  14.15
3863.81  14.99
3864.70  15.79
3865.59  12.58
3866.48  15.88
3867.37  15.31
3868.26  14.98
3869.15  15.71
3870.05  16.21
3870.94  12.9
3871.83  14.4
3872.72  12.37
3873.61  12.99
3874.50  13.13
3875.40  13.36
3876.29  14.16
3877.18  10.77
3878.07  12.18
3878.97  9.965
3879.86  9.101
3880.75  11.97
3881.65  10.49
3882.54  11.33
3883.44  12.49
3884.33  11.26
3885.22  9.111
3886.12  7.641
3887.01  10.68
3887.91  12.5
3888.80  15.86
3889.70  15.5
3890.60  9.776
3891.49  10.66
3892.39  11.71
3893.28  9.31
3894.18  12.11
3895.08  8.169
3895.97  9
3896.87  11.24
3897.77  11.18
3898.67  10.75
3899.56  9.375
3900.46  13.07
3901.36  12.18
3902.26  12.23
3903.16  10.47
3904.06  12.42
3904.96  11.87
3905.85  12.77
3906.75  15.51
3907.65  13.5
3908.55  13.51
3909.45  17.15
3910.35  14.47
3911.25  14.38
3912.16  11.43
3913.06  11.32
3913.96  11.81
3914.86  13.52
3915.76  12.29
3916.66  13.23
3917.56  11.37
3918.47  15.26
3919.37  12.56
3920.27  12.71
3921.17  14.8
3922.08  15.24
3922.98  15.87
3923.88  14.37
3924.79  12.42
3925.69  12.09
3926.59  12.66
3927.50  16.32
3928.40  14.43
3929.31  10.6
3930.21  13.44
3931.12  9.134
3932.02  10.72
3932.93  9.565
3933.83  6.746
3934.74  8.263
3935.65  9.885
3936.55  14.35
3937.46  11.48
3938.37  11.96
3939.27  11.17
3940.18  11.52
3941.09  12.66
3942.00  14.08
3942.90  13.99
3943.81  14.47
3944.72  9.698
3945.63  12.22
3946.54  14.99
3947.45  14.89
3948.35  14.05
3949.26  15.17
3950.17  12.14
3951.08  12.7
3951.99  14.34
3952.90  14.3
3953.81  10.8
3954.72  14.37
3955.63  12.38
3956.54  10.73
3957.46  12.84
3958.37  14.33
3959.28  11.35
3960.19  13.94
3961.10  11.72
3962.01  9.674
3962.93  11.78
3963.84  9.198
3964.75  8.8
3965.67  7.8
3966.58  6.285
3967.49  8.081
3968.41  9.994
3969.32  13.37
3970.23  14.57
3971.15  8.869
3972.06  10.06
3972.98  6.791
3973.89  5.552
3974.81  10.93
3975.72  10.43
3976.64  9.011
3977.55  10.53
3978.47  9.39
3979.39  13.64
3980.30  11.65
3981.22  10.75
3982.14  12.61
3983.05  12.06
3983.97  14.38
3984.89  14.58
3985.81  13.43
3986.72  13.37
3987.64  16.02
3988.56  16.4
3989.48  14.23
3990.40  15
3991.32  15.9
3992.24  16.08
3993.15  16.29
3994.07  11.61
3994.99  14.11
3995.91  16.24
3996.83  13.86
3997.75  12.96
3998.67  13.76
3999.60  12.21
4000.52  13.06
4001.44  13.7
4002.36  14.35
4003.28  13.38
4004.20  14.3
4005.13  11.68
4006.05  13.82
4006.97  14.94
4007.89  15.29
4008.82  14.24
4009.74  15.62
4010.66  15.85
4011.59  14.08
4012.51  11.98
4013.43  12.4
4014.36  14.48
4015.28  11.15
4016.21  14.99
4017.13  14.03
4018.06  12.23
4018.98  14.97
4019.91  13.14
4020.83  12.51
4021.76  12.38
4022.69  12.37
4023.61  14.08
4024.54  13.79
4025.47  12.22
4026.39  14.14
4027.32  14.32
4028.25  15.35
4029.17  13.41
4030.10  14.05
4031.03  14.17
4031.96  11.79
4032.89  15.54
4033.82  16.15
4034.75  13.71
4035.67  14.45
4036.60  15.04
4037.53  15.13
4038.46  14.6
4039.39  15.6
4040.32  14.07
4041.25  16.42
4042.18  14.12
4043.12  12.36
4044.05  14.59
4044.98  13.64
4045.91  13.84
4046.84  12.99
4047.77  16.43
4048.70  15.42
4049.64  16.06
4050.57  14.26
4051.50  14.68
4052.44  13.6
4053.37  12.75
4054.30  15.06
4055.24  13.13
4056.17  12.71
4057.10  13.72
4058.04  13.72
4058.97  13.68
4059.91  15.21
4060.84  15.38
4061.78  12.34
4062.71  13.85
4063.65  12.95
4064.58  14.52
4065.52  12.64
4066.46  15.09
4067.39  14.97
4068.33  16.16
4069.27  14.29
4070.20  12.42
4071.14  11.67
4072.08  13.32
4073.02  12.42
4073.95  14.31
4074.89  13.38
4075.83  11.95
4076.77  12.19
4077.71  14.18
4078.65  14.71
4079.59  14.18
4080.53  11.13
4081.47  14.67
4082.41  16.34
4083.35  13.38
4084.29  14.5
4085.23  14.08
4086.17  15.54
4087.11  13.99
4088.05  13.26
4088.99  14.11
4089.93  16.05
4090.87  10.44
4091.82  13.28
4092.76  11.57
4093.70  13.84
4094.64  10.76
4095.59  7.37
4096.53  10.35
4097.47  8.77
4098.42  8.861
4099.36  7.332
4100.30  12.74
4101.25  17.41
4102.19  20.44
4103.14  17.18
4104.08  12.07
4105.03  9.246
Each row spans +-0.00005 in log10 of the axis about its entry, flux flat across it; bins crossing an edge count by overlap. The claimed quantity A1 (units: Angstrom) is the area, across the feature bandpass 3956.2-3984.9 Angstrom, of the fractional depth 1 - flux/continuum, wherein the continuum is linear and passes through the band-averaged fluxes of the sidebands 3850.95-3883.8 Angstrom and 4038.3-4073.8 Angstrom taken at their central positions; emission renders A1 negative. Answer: 6.1 Angstrom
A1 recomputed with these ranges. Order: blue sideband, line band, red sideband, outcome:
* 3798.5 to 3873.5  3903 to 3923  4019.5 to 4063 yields -0.54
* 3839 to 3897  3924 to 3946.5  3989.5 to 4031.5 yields 1.88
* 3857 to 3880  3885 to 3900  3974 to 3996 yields 2.83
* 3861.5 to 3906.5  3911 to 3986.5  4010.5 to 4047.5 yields 5.97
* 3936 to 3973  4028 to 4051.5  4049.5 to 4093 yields -2.19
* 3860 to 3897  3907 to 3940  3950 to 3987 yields -2.16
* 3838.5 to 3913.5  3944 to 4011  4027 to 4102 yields 2.26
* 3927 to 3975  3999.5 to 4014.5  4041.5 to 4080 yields -1.31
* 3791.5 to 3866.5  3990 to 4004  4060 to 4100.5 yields -1.69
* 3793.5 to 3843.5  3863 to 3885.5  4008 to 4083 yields -1.94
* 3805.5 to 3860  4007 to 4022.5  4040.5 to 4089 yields -0.20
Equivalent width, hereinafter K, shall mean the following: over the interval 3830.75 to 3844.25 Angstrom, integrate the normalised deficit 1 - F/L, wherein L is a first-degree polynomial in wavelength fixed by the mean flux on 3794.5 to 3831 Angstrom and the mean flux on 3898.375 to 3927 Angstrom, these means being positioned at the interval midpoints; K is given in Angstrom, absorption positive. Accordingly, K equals 4.4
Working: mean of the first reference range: 12.5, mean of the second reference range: 13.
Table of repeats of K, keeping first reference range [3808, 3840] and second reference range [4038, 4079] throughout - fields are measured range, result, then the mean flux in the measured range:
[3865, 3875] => -1.8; 14.2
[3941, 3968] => 1.7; 12.1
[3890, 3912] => 0.8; 12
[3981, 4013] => -1.7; 14.1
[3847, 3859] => -1.1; 13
